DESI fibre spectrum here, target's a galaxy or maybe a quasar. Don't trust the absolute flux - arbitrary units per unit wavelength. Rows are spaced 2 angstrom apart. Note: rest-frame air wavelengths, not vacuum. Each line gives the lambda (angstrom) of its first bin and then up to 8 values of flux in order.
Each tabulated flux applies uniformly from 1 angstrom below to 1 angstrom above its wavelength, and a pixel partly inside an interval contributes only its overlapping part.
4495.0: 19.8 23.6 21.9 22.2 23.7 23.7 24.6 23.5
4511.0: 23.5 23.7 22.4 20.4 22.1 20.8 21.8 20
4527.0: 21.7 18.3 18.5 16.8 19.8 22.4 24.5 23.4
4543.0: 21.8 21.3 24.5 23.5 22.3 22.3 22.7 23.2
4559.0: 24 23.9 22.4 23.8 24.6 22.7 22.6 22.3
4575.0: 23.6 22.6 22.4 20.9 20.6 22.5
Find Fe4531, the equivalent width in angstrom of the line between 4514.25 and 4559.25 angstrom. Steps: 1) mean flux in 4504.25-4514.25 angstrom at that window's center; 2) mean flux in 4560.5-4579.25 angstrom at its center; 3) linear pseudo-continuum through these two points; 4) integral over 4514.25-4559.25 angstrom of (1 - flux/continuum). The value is 3.5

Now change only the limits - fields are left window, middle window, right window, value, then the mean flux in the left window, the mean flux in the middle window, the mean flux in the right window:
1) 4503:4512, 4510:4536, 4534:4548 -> 2.8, 23.8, 20.8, 22.5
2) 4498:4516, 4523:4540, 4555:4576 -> 2.1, 23.2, 20.3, 23.3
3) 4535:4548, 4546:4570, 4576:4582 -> -1.0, 22.7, 23.3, 22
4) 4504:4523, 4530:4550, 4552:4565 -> 1.1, 22.7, 21.6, 23.1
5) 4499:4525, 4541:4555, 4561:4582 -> 0.0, 22.6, 22.7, 22.8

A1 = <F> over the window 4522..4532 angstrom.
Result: 20.1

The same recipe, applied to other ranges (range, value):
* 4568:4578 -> 22.8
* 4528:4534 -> 17.9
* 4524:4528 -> 20.9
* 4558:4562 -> 23.9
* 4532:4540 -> 20.9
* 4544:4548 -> 22.9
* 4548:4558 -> 22.8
